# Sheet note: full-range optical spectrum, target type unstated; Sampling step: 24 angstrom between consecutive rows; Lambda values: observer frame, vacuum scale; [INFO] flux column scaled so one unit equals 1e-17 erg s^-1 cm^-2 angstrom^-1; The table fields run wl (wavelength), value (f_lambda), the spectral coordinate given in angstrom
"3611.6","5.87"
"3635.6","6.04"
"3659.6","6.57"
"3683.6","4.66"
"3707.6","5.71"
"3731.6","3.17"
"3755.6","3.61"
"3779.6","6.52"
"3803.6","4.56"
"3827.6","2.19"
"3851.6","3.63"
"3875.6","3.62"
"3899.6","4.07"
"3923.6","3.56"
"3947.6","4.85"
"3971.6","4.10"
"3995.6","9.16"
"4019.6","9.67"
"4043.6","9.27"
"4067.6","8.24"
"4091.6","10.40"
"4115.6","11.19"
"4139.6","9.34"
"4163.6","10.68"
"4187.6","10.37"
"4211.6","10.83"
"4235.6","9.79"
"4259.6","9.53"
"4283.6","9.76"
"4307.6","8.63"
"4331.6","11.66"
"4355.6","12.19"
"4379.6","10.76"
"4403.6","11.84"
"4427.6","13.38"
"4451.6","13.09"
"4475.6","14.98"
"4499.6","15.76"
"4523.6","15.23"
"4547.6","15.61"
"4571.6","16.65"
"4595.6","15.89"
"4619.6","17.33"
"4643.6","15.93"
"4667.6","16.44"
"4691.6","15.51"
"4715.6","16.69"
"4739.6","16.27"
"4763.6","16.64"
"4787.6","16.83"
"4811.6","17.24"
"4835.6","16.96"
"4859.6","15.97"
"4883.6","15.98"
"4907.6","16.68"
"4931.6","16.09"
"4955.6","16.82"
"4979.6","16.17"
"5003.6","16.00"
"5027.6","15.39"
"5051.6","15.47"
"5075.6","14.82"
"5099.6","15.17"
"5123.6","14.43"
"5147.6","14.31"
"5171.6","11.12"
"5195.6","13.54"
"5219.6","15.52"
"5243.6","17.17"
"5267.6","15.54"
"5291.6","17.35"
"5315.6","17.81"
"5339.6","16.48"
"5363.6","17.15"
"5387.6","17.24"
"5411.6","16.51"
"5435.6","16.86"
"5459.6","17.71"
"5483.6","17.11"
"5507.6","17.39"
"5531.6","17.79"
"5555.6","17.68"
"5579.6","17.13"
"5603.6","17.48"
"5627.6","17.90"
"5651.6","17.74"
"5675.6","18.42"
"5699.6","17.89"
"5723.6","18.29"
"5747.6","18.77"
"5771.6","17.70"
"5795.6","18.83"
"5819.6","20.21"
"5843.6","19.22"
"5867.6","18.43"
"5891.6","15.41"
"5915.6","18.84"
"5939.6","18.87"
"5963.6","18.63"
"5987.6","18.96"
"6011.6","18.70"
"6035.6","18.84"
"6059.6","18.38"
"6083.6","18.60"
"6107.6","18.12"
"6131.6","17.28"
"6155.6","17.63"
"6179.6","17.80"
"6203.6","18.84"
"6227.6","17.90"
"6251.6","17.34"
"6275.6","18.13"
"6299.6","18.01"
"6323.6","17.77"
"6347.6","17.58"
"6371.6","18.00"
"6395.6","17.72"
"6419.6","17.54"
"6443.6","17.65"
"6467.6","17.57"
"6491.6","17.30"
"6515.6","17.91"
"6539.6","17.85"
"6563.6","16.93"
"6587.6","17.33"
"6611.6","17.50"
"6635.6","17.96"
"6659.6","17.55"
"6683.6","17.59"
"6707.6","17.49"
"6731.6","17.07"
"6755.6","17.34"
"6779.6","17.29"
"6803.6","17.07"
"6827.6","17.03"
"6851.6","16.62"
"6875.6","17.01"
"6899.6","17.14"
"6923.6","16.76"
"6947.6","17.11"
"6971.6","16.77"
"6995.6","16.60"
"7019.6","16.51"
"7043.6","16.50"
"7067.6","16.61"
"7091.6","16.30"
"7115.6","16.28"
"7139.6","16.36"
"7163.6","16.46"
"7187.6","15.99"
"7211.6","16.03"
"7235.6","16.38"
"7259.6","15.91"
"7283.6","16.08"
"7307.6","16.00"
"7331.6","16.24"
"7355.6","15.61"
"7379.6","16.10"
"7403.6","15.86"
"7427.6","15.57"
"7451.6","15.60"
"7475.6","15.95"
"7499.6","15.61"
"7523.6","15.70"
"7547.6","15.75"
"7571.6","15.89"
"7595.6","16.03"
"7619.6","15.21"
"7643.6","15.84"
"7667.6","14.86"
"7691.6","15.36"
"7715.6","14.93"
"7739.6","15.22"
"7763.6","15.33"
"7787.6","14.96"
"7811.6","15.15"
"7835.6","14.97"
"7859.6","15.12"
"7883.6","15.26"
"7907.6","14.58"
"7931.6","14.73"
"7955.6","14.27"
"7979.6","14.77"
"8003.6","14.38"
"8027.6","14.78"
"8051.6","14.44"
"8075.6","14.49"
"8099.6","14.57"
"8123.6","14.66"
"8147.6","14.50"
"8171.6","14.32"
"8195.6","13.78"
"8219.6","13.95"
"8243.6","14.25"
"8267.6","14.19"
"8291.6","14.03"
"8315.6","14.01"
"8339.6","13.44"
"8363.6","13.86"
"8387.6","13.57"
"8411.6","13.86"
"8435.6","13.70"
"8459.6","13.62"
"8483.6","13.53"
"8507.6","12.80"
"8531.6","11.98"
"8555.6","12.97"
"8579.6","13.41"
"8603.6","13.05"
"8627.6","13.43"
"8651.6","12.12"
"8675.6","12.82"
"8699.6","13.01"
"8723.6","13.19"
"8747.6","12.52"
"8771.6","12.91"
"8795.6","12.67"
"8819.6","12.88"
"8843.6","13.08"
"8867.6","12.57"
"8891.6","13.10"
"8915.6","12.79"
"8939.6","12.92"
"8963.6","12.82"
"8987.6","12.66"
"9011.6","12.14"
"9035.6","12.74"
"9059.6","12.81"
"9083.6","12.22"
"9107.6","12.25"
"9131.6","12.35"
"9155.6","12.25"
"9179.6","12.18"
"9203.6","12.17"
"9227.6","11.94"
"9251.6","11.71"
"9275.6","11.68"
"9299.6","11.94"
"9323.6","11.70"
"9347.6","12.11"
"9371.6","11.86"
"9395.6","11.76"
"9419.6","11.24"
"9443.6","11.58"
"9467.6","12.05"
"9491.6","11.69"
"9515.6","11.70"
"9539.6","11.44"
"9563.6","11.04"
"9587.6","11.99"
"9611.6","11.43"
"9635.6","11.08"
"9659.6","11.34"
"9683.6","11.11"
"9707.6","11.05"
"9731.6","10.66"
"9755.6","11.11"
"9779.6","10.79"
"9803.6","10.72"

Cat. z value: 0.000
